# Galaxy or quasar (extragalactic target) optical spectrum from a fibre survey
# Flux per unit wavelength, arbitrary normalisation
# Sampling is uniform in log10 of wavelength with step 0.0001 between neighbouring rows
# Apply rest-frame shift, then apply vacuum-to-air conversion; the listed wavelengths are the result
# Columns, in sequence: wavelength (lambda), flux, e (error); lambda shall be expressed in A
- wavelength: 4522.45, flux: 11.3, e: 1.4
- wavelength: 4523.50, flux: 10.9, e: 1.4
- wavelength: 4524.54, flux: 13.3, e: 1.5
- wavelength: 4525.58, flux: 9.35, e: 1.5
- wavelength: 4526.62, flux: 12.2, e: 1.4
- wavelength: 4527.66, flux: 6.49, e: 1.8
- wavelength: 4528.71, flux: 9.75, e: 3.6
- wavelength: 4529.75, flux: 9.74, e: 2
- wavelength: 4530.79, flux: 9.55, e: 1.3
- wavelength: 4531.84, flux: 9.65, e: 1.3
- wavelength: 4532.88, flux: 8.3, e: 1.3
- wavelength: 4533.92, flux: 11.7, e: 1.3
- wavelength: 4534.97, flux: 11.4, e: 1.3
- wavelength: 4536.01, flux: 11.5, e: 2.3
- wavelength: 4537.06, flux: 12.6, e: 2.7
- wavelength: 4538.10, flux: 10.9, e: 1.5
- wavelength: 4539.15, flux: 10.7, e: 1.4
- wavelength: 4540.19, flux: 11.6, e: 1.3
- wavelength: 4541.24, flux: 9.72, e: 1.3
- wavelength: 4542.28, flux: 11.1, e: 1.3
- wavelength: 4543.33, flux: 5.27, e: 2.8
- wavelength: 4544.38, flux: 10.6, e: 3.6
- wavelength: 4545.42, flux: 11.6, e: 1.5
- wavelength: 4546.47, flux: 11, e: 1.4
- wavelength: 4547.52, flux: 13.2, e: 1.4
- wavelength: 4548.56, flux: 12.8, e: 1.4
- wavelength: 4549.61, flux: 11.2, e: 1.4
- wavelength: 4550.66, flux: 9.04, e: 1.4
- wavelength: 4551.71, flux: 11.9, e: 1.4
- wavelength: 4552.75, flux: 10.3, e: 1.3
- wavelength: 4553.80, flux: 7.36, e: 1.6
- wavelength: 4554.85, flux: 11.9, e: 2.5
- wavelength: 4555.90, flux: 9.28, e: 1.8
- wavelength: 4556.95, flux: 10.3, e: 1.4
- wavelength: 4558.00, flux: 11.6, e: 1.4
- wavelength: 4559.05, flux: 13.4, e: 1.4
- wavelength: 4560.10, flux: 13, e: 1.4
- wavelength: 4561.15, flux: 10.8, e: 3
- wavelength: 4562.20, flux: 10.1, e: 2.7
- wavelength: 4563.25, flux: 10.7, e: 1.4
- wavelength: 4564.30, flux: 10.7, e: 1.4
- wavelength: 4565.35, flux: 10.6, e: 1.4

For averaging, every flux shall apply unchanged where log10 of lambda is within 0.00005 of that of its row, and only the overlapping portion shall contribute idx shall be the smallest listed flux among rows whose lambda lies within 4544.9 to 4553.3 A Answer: 9.04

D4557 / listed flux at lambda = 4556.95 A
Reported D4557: 10.3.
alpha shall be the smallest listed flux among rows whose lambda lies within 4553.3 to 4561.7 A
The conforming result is 7.36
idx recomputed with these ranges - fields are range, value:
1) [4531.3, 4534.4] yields 8.3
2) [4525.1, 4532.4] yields 6.49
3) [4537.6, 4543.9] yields 5.27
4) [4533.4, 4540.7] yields 10.7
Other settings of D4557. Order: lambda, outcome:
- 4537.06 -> 12.6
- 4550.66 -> 9.04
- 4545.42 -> 11.6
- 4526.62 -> 12.2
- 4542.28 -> 11.1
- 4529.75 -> 9.74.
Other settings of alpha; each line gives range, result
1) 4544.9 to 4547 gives 11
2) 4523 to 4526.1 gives 9.35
